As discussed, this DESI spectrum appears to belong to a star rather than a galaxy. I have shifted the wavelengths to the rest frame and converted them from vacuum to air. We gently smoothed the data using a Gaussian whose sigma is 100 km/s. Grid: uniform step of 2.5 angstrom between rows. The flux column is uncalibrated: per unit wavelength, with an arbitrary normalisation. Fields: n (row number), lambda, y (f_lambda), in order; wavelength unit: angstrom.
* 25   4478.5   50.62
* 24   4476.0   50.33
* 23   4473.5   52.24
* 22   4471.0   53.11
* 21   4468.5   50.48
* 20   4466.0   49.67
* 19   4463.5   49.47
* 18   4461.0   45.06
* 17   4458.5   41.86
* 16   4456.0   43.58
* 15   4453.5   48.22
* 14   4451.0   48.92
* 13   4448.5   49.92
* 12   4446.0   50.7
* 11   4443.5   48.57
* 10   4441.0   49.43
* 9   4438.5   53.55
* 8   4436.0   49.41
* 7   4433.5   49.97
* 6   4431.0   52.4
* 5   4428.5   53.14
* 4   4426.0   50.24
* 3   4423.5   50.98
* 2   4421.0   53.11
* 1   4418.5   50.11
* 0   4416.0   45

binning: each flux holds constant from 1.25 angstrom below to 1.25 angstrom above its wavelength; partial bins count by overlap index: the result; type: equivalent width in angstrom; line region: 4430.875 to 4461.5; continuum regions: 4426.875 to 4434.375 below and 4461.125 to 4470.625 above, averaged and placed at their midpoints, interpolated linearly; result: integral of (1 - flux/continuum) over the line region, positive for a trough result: 1.4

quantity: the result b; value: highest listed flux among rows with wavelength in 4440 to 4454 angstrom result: 50.7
